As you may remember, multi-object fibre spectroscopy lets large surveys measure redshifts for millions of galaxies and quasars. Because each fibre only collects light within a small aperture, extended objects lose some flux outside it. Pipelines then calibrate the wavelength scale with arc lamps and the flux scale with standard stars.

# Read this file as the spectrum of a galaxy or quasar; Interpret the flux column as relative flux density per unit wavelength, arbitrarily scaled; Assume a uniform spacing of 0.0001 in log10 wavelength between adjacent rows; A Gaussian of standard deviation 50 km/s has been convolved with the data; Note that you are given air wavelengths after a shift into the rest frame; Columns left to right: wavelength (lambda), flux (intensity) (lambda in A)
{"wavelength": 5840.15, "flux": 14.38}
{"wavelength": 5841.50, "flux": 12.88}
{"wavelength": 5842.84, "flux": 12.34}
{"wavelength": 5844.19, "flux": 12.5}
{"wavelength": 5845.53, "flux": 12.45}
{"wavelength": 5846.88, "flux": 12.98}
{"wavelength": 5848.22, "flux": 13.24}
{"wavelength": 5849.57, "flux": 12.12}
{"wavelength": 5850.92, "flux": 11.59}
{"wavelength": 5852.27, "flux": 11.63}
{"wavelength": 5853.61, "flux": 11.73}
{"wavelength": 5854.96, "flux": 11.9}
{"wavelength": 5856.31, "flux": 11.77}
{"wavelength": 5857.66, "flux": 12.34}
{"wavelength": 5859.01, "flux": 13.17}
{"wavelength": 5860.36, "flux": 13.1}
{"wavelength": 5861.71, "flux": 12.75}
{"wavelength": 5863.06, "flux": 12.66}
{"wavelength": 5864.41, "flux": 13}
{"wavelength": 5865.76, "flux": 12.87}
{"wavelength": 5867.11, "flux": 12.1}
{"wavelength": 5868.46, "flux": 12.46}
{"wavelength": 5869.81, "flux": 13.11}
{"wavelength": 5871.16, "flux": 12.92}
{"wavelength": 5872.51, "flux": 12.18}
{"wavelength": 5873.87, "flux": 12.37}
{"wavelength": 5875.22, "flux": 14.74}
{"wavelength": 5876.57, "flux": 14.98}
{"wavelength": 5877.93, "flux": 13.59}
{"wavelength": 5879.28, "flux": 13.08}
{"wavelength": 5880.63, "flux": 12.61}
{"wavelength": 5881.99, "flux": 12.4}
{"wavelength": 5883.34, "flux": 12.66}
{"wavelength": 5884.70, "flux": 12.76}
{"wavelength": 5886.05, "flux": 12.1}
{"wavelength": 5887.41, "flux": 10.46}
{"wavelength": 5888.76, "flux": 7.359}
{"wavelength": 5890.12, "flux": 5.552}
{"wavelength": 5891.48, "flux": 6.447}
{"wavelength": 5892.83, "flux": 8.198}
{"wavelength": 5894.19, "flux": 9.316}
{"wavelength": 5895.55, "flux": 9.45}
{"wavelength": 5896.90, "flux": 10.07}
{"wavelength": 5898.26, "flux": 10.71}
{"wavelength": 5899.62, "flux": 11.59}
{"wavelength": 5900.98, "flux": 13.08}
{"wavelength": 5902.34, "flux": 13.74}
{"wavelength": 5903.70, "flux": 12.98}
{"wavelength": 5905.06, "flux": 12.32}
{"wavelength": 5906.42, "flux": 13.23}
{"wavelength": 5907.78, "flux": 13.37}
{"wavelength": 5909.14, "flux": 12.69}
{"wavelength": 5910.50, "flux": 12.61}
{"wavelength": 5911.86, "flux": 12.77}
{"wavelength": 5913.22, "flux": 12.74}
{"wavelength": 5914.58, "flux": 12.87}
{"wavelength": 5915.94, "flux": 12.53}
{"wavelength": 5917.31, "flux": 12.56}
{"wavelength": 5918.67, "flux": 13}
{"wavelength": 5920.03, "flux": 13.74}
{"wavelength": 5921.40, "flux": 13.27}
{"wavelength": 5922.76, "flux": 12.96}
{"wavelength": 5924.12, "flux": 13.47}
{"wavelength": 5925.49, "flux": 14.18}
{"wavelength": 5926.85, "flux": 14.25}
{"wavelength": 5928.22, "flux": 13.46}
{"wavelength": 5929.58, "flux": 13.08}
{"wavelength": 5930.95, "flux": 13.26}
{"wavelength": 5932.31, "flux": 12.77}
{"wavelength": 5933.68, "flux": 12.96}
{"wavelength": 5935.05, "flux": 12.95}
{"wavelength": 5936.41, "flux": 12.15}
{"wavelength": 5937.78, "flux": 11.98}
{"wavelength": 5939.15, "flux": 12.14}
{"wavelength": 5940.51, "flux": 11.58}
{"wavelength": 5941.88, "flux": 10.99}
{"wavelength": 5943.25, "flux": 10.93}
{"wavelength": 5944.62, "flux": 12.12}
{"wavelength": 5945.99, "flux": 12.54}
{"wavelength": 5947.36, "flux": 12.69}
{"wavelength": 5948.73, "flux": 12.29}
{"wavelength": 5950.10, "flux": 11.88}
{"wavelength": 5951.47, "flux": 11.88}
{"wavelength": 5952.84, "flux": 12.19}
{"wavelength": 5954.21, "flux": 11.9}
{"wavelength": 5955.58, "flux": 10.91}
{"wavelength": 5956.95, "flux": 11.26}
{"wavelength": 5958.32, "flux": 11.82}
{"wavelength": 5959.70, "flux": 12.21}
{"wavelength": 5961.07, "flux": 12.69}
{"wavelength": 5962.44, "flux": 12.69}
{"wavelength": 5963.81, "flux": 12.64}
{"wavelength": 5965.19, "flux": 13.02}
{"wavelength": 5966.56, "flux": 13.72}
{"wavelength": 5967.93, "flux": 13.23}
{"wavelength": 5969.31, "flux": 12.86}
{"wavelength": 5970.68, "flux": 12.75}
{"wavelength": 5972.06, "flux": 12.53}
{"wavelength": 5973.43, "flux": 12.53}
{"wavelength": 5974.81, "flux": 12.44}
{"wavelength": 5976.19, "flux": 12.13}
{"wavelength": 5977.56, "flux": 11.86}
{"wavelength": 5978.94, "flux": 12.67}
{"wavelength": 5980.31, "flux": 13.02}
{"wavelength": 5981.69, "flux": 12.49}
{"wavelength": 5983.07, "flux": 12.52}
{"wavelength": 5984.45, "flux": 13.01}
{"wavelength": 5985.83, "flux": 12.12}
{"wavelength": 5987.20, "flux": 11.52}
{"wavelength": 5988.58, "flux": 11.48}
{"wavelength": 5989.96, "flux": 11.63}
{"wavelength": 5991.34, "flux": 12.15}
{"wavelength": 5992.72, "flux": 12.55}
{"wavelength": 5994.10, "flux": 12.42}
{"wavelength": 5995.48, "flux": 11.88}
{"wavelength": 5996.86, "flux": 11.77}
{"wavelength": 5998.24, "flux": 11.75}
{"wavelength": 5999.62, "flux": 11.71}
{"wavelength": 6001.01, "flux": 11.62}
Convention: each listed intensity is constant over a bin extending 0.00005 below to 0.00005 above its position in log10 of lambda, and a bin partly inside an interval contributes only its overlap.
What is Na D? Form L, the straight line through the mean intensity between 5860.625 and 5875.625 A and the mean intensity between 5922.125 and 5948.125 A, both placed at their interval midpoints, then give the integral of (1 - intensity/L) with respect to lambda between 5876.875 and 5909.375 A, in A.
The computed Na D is 3.8 A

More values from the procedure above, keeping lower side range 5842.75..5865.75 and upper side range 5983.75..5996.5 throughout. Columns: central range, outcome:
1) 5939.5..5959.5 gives 0.6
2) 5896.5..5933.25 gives -1.8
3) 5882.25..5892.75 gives 2.3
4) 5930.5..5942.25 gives -0.1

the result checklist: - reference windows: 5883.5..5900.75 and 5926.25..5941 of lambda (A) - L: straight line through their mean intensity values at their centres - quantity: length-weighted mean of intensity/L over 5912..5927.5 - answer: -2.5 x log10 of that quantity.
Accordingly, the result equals -0.13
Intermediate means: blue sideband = 9.69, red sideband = 12.8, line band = 13.2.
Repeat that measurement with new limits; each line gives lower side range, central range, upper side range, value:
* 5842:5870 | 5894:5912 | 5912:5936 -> 0.08 mag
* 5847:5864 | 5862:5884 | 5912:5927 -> -0.03 mag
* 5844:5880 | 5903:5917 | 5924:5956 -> -0.02 mag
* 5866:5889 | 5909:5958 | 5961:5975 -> 0.02 mag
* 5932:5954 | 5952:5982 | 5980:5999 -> -0.03 mag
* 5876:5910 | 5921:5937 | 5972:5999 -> -0.13 mag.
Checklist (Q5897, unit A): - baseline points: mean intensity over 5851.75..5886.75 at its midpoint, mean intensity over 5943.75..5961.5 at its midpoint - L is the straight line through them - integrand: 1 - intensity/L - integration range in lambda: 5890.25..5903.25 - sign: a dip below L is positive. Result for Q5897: 2.44 A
